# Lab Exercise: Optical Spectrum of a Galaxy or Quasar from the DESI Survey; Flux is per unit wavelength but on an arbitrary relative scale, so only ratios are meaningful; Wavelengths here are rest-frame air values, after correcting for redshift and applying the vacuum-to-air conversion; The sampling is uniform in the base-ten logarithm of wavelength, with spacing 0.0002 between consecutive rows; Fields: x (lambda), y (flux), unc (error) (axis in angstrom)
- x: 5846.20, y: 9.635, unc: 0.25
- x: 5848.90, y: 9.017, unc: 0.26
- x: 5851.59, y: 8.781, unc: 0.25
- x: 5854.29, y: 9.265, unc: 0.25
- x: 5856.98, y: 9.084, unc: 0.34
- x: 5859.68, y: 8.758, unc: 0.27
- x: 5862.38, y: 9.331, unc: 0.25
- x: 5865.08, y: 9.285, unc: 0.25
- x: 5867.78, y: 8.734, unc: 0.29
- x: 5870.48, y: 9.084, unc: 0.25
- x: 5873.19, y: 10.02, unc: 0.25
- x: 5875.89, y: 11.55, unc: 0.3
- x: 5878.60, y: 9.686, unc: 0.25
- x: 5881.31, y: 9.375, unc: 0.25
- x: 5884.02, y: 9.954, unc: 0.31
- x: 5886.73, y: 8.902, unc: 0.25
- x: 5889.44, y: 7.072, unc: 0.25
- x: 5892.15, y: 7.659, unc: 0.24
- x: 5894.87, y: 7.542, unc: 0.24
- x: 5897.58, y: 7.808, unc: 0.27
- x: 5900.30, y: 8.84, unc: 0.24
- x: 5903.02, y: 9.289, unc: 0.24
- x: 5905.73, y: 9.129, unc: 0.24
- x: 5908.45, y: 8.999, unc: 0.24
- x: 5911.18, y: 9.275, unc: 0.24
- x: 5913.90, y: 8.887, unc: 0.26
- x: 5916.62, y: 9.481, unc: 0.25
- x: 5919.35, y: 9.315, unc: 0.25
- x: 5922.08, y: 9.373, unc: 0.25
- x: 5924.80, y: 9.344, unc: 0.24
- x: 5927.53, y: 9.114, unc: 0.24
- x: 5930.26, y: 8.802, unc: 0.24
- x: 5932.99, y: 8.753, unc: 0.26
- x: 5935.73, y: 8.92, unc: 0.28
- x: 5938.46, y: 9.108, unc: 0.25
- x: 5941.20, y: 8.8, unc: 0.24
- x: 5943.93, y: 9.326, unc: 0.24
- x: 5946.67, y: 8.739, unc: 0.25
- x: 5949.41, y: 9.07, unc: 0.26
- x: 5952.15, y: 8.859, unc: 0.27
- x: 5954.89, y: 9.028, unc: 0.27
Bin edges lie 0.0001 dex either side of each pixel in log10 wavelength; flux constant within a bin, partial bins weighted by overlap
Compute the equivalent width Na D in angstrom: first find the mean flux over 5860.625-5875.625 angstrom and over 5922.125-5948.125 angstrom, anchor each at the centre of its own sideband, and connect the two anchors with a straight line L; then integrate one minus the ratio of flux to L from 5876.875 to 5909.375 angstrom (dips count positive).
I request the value 2.0 angstrom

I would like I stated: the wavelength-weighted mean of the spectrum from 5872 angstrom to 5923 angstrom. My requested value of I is 9.05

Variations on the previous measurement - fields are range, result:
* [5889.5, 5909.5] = 8.37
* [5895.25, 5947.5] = 8.99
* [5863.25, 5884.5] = 9.69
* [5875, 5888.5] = 9.75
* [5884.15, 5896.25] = 8.01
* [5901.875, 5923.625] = 9.22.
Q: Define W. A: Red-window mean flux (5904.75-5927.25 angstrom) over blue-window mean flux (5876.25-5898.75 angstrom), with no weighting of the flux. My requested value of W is 1.1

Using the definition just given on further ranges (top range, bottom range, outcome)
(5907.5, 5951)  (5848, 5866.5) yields 1.00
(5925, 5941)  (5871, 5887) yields 0.90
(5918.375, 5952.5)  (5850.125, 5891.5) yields 0.98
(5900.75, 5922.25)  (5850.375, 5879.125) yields 0.98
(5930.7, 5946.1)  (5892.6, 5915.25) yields 1.03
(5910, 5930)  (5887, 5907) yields 1.12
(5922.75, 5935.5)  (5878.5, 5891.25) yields 1.02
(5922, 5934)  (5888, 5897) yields 1.21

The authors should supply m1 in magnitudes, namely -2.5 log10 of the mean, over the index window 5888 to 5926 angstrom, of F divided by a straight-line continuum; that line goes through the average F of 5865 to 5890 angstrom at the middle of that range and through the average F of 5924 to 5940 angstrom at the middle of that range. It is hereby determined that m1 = 0.06 mag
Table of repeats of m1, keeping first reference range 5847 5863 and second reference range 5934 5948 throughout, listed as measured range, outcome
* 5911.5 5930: -0.029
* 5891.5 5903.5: 0.105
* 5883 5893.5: 0.083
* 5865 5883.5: -0.080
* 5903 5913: -0.018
